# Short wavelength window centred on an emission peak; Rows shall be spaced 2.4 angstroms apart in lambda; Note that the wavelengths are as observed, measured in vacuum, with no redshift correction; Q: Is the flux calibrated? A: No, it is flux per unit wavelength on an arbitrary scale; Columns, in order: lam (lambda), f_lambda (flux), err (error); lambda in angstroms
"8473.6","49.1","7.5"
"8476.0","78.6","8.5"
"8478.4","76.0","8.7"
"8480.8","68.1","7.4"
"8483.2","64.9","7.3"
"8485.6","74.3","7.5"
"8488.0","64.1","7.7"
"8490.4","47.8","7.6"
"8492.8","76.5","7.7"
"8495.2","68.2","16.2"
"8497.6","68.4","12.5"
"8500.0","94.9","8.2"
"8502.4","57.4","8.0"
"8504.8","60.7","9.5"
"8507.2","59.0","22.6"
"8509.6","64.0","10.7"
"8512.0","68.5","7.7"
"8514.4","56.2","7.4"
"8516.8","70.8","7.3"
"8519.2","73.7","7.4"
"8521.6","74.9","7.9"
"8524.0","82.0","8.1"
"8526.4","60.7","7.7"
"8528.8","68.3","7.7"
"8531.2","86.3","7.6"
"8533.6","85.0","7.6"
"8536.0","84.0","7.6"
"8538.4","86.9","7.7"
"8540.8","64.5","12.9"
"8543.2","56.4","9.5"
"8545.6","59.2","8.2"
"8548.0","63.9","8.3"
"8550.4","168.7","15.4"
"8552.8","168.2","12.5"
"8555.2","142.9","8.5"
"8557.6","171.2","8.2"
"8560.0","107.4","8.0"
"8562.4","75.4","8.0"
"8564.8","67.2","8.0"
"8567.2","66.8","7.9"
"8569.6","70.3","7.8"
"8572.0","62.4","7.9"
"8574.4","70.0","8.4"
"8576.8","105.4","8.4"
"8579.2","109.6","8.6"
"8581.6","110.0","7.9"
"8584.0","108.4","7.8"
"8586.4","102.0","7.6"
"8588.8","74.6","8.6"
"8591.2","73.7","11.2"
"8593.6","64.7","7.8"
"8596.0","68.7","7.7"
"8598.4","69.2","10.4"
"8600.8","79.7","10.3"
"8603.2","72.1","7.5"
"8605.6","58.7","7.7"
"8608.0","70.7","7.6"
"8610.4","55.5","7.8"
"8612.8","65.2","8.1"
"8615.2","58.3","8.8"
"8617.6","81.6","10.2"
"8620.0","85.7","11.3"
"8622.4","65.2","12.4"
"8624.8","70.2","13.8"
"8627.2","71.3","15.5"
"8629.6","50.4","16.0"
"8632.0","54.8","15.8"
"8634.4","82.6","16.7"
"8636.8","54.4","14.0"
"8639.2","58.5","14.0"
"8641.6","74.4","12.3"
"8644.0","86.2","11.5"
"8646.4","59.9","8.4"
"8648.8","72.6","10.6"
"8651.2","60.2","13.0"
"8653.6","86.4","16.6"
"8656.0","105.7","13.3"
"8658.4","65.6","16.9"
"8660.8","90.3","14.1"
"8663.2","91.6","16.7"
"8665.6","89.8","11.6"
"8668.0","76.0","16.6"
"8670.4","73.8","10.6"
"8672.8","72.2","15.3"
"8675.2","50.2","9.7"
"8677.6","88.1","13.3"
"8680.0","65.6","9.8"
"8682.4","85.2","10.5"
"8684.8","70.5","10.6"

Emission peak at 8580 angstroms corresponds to [N II] 6583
